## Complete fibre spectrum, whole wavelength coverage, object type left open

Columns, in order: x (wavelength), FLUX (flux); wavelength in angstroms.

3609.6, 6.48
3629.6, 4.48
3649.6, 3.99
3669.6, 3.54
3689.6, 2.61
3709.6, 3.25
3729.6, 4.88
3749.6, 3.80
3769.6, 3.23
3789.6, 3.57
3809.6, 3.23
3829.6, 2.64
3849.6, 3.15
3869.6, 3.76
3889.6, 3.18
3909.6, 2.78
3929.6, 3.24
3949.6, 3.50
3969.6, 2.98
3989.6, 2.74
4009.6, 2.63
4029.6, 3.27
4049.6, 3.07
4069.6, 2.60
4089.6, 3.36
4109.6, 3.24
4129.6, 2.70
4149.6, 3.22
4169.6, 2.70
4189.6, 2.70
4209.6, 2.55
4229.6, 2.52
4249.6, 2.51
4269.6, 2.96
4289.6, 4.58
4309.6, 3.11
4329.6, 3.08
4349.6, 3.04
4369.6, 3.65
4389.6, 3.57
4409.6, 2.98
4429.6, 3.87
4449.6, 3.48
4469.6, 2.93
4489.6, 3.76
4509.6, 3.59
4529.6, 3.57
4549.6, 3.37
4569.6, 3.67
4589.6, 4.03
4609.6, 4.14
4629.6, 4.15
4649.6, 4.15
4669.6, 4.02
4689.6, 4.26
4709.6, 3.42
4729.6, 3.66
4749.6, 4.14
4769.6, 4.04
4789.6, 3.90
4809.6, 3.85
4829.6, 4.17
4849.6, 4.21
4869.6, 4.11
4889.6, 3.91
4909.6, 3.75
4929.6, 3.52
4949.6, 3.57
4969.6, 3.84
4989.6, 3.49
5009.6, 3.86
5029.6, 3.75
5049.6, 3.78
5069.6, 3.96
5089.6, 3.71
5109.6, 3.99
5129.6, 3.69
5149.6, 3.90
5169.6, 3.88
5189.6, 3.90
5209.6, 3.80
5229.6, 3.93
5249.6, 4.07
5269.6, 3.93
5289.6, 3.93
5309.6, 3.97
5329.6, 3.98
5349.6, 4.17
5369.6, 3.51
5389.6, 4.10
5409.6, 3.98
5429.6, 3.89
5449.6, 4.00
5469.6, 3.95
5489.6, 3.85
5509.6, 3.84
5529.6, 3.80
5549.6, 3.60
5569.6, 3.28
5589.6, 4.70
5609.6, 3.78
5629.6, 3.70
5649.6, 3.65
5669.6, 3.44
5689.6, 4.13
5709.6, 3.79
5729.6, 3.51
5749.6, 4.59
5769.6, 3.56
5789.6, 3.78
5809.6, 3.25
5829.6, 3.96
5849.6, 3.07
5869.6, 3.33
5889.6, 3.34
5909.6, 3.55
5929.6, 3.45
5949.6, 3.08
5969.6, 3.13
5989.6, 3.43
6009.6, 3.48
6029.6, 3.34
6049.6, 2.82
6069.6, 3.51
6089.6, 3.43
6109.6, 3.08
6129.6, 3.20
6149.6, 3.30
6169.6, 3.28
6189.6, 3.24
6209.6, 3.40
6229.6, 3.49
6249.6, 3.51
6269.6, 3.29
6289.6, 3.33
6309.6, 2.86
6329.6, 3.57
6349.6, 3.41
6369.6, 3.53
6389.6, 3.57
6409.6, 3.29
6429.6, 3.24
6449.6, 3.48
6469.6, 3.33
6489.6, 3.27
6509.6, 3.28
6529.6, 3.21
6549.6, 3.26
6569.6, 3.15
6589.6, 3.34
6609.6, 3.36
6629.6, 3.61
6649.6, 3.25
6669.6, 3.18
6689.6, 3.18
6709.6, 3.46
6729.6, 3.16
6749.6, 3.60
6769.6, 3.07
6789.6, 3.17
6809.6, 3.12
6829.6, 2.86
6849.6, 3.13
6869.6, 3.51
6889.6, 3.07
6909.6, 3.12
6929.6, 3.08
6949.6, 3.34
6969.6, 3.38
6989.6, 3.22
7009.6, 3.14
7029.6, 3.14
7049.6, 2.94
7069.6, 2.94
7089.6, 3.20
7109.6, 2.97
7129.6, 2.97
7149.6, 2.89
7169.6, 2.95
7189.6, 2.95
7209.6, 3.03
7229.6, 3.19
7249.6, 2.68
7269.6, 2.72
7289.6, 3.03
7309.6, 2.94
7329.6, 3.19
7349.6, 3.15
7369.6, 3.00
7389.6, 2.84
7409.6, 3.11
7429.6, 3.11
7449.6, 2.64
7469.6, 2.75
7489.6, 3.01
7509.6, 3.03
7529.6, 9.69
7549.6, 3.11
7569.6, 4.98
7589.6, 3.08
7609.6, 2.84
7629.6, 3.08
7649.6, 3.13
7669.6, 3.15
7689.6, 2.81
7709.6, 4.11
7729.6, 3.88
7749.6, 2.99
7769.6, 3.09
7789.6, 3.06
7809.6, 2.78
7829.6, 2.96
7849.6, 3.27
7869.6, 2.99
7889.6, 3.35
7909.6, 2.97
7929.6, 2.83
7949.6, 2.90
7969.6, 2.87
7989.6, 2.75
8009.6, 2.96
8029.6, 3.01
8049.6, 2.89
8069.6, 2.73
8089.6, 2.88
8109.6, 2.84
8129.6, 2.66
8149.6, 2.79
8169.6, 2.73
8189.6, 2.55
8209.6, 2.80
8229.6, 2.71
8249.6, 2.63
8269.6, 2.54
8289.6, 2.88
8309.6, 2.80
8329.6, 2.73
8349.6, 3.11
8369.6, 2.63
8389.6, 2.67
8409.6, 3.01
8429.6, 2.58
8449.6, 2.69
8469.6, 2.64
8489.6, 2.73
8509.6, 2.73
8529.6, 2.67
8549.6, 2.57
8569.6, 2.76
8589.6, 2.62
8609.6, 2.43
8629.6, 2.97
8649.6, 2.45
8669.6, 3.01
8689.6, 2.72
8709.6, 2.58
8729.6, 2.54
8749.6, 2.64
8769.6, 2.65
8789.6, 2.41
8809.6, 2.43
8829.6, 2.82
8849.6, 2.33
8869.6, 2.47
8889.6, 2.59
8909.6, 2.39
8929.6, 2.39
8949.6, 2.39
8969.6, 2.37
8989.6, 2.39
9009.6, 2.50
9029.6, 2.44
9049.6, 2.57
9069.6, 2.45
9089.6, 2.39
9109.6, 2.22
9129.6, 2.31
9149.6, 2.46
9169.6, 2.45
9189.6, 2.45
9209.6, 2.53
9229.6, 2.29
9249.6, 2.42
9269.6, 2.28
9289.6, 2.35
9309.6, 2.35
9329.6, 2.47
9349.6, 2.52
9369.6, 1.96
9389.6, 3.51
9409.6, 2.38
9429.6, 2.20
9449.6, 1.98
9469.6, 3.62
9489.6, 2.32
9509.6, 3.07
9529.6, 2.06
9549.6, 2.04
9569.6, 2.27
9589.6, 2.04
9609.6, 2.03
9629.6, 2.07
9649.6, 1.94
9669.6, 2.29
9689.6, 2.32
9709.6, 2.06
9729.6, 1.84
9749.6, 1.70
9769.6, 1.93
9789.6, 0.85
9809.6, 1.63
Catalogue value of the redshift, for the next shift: 0.148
